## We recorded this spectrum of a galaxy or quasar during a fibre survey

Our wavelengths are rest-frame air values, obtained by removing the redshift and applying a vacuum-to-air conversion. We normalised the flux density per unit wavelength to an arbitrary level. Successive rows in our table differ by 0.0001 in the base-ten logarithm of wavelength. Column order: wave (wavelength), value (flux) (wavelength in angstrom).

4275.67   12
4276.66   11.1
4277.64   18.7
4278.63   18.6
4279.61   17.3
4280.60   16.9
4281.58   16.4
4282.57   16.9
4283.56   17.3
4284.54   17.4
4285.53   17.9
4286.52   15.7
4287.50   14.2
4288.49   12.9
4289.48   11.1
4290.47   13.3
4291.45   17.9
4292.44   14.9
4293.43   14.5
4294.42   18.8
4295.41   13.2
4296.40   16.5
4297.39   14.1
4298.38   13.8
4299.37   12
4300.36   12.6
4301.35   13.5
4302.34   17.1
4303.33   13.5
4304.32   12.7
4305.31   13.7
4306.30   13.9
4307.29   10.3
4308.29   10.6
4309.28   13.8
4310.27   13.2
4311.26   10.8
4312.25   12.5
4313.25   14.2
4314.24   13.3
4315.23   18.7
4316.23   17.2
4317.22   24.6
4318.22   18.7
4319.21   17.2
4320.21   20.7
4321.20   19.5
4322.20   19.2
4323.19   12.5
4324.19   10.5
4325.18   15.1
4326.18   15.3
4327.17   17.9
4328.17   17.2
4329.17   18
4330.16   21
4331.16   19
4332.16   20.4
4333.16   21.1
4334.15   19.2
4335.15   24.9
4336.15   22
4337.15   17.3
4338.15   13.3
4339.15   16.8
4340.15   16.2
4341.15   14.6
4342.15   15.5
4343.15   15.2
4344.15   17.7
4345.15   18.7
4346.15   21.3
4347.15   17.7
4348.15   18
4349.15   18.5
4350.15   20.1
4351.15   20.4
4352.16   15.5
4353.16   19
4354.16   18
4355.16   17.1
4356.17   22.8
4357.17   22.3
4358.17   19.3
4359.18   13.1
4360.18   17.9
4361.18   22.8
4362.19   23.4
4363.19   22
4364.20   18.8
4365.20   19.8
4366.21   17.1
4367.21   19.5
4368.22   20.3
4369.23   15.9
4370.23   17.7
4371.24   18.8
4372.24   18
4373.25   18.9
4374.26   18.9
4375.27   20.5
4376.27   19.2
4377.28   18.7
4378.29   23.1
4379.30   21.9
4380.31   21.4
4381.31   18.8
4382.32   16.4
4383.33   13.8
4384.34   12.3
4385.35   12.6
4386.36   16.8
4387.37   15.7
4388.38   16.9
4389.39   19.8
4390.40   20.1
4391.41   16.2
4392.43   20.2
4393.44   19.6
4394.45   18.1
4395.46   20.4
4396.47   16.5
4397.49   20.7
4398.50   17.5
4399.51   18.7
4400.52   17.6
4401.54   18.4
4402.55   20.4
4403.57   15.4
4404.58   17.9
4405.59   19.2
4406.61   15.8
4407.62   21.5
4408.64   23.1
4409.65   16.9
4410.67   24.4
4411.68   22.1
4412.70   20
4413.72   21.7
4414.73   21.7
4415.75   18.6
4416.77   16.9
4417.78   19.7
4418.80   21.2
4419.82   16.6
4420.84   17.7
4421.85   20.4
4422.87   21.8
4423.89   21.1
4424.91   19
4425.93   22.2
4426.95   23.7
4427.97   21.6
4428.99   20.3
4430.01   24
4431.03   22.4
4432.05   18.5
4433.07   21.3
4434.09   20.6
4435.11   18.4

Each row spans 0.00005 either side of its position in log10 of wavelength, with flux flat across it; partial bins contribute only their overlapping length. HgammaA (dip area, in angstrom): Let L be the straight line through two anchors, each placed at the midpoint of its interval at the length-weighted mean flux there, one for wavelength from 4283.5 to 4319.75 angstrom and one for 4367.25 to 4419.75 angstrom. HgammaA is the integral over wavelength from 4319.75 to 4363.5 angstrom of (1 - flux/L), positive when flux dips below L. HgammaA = -4.9 angstrom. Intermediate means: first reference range 14.8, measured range 18.4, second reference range 18.8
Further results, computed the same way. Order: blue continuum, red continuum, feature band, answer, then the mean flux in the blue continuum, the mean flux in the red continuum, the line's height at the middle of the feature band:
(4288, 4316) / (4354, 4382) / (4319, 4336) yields -2.31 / 13.9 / 19.5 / 16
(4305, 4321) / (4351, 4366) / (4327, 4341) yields -1.32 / 15.3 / 19.4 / 17.2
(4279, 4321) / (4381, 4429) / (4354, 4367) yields -1.71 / 15.2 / 18.9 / 17.3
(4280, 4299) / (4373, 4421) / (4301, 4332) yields 1.10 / 15.4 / 18.8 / 16.3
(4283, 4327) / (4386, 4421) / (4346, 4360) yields -1.44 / 15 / 19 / 17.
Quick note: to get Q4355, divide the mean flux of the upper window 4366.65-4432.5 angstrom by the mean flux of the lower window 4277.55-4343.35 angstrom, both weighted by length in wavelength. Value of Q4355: 1.20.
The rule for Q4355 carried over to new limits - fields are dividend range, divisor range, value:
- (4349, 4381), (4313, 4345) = 1.10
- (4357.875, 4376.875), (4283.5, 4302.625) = 1.28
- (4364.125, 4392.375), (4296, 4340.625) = 1.13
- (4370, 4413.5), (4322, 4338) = 1.03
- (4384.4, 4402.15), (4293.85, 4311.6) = 1.31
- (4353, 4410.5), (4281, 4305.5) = 1.25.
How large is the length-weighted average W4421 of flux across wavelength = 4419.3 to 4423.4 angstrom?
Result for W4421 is 19.1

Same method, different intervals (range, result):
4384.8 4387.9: 15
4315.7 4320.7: 19.6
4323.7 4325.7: 12.8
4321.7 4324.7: 14.1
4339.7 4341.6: 15.4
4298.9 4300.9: 12.3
